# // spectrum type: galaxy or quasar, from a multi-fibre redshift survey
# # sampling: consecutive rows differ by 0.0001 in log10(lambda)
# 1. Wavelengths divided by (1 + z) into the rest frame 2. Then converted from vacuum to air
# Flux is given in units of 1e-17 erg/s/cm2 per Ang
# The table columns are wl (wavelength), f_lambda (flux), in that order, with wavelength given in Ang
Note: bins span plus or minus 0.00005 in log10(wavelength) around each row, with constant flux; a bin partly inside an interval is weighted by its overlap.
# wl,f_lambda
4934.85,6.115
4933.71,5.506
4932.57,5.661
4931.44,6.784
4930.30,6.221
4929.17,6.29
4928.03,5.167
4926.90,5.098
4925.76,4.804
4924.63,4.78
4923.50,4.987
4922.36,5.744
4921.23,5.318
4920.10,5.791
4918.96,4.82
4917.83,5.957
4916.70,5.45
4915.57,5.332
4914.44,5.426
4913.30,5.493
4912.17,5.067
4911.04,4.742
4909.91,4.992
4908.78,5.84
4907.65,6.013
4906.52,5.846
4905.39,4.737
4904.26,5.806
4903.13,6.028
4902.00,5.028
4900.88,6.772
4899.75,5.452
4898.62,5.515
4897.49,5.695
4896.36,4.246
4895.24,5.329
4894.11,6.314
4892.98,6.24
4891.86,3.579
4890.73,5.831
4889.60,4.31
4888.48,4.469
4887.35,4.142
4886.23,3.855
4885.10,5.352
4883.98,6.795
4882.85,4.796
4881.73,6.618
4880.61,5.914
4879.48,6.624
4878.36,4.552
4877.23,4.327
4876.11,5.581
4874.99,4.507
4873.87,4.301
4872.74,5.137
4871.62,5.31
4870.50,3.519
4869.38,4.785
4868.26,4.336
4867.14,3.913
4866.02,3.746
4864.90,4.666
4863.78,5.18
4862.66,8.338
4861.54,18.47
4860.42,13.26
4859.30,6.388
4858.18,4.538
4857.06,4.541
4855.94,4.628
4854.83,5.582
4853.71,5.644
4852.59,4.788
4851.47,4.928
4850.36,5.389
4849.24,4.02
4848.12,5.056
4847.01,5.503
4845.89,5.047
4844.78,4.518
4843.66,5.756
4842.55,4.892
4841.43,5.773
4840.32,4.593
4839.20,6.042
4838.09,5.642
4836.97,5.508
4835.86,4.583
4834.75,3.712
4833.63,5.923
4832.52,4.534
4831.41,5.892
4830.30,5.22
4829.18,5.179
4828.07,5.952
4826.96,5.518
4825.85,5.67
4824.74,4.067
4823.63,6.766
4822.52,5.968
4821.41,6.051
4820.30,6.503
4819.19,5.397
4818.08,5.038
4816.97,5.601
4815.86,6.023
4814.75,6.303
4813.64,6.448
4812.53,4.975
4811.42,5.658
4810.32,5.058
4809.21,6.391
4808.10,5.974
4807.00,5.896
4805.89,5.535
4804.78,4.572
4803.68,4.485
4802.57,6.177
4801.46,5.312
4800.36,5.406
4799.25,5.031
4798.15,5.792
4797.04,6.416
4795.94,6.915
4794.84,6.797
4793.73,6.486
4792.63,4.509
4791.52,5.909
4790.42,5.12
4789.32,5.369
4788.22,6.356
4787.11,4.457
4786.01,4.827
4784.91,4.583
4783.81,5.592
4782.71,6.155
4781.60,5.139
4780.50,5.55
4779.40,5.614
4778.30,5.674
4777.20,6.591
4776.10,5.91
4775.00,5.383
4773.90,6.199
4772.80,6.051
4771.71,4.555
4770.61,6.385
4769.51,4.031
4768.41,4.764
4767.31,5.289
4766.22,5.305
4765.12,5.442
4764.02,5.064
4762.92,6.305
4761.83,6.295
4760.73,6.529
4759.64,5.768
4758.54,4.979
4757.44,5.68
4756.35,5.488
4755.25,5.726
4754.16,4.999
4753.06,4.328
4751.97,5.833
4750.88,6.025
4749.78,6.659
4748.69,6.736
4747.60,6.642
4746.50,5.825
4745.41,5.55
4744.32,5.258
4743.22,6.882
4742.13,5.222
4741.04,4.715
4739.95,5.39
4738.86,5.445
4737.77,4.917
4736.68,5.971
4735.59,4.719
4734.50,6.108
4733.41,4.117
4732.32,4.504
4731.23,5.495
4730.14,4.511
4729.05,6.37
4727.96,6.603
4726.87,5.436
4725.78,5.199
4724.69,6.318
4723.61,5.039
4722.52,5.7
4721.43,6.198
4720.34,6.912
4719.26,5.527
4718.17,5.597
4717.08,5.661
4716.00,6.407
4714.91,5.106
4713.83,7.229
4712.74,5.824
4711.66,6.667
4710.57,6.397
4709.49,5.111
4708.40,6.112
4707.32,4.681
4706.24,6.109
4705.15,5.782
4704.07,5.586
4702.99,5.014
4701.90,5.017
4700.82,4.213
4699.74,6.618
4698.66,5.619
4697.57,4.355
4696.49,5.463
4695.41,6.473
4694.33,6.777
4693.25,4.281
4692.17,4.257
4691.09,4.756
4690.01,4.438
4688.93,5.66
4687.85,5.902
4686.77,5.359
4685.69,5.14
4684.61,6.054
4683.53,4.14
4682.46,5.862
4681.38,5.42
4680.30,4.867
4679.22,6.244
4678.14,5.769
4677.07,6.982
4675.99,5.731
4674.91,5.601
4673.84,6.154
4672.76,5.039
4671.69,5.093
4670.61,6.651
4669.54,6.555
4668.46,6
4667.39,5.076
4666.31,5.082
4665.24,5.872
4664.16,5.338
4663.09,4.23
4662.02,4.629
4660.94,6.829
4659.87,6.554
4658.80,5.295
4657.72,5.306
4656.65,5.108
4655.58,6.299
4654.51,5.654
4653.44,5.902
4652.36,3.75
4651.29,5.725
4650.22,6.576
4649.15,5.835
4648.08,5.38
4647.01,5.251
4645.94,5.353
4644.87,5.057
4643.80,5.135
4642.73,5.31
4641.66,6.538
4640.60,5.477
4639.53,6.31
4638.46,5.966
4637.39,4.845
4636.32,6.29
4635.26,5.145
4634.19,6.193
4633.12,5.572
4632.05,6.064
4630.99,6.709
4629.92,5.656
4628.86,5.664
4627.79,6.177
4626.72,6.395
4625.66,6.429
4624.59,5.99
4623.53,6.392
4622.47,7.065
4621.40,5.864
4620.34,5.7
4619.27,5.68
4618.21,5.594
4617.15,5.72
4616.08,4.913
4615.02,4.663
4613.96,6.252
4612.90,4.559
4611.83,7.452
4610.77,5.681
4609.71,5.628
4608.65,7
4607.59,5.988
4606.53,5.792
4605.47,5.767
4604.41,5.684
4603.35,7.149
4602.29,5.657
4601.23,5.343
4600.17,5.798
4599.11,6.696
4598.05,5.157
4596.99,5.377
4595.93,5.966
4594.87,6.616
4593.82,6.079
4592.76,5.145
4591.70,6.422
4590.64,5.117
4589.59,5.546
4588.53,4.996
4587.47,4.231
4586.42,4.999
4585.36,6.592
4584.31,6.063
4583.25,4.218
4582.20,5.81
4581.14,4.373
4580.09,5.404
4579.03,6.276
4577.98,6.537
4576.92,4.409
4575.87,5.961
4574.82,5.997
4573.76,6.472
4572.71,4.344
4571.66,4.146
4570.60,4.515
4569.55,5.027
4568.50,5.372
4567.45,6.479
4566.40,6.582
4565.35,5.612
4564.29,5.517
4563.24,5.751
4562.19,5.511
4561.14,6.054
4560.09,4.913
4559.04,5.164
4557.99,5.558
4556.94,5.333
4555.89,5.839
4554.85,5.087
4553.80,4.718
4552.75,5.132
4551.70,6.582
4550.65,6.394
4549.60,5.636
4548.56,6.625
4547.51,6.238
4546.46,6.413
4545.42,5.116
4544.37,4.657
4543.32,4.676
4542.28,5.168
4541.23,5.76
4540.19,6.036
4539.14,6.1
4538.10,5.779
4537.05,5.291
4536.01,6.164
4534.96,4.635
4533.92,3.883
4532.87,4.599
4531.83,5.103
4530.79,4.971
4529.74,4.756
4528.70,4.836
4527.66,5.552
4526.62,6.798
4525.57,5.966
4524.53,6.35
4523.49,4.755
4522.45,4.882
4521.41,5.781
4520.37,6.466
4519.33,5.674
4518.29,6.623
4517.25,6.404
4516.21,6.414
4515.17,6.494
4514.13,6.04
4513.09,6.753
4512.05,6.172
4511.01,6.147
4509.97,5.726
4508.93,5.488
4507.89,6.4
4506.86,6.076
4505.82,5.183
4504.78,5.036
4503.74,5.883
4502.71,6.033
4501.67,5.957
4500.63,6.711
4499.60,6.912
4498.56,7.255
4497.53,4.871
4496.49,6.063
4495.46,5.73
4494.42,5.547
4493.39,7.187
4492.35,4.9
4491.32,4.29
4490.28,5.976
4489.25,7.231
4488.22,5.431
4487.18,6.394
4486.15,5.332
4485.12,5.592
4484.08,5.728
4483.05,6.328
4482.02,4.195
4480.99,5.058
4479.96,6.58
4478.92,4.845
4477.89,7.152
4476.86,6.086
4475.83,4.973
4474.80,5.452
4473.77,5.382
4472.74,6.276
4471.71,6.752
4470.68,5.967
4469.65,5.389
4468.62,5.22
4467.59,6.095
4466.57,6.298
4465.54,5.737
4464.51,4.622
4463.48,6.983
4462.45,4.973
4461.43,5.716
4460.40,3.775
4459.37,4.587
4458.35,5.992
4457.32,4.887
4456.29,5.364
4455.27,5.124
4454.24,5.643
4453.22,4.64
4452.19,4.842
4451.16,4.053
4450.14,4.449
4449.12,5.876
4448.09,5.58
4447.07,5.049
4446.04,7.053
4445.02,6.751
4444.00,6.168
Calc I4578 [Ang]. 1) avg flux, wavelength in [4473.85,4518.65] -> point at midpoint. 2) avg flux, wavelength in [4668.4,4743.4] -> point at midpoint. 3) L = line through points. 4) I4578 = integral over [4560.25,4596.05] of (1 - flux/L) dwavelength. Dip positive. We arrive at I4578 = 1.6 Ang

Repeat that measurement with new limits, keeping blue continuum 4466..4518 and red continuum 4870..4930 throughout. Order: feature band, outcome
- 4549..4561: 0.6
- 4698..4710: 0.3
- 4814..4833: -0.8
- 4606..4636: -1.1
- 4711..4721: -1.0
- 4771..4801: -1.0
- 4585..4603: 0.4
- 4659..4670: 0.1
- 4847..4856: 0.5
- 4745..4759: -0.6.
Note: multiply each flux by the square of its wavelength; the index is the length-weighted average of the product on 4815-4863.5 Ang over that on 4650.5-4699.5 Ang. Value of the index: 1.14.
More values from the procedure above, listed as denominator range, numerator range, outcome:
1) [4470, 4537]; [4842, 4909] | 1.12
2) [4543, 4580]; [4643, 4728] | 1.06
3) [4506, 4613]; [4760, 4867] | 1.12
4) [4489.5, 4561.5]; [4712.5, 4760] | 1.08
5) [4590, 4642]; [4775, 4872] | 1.04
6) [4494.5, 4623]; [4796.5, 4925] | 1.10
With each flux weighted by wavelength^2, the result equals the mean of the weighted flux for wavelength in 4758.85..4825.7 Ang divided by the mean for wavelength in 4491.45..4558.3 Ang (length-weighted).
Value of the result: 1.10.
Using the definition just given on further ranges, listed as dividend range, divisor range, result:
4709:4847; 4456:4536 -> 1.10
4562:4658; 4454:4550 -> 1.05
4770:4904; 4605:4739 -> 1.05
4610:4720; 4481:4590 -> 1.06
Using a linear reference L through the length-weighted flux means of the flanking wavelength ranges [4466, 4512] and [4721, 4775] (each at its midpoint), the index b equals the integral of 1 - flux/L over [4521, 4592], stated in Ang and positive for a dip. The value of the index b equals 3.8 Ang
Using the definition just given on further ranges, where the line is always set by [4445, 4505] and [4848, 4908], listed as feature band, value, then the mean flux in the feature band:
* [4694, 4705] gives 0.21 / 5.5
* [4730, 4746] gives 0.93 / 5.28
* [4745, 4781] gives -0.50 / 5.67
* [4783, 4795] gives 0.35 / 5.43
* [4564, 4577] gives 0.42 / 5.45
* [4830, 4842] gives 0.77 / 5.22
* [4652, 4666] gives 0.39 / 5.46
